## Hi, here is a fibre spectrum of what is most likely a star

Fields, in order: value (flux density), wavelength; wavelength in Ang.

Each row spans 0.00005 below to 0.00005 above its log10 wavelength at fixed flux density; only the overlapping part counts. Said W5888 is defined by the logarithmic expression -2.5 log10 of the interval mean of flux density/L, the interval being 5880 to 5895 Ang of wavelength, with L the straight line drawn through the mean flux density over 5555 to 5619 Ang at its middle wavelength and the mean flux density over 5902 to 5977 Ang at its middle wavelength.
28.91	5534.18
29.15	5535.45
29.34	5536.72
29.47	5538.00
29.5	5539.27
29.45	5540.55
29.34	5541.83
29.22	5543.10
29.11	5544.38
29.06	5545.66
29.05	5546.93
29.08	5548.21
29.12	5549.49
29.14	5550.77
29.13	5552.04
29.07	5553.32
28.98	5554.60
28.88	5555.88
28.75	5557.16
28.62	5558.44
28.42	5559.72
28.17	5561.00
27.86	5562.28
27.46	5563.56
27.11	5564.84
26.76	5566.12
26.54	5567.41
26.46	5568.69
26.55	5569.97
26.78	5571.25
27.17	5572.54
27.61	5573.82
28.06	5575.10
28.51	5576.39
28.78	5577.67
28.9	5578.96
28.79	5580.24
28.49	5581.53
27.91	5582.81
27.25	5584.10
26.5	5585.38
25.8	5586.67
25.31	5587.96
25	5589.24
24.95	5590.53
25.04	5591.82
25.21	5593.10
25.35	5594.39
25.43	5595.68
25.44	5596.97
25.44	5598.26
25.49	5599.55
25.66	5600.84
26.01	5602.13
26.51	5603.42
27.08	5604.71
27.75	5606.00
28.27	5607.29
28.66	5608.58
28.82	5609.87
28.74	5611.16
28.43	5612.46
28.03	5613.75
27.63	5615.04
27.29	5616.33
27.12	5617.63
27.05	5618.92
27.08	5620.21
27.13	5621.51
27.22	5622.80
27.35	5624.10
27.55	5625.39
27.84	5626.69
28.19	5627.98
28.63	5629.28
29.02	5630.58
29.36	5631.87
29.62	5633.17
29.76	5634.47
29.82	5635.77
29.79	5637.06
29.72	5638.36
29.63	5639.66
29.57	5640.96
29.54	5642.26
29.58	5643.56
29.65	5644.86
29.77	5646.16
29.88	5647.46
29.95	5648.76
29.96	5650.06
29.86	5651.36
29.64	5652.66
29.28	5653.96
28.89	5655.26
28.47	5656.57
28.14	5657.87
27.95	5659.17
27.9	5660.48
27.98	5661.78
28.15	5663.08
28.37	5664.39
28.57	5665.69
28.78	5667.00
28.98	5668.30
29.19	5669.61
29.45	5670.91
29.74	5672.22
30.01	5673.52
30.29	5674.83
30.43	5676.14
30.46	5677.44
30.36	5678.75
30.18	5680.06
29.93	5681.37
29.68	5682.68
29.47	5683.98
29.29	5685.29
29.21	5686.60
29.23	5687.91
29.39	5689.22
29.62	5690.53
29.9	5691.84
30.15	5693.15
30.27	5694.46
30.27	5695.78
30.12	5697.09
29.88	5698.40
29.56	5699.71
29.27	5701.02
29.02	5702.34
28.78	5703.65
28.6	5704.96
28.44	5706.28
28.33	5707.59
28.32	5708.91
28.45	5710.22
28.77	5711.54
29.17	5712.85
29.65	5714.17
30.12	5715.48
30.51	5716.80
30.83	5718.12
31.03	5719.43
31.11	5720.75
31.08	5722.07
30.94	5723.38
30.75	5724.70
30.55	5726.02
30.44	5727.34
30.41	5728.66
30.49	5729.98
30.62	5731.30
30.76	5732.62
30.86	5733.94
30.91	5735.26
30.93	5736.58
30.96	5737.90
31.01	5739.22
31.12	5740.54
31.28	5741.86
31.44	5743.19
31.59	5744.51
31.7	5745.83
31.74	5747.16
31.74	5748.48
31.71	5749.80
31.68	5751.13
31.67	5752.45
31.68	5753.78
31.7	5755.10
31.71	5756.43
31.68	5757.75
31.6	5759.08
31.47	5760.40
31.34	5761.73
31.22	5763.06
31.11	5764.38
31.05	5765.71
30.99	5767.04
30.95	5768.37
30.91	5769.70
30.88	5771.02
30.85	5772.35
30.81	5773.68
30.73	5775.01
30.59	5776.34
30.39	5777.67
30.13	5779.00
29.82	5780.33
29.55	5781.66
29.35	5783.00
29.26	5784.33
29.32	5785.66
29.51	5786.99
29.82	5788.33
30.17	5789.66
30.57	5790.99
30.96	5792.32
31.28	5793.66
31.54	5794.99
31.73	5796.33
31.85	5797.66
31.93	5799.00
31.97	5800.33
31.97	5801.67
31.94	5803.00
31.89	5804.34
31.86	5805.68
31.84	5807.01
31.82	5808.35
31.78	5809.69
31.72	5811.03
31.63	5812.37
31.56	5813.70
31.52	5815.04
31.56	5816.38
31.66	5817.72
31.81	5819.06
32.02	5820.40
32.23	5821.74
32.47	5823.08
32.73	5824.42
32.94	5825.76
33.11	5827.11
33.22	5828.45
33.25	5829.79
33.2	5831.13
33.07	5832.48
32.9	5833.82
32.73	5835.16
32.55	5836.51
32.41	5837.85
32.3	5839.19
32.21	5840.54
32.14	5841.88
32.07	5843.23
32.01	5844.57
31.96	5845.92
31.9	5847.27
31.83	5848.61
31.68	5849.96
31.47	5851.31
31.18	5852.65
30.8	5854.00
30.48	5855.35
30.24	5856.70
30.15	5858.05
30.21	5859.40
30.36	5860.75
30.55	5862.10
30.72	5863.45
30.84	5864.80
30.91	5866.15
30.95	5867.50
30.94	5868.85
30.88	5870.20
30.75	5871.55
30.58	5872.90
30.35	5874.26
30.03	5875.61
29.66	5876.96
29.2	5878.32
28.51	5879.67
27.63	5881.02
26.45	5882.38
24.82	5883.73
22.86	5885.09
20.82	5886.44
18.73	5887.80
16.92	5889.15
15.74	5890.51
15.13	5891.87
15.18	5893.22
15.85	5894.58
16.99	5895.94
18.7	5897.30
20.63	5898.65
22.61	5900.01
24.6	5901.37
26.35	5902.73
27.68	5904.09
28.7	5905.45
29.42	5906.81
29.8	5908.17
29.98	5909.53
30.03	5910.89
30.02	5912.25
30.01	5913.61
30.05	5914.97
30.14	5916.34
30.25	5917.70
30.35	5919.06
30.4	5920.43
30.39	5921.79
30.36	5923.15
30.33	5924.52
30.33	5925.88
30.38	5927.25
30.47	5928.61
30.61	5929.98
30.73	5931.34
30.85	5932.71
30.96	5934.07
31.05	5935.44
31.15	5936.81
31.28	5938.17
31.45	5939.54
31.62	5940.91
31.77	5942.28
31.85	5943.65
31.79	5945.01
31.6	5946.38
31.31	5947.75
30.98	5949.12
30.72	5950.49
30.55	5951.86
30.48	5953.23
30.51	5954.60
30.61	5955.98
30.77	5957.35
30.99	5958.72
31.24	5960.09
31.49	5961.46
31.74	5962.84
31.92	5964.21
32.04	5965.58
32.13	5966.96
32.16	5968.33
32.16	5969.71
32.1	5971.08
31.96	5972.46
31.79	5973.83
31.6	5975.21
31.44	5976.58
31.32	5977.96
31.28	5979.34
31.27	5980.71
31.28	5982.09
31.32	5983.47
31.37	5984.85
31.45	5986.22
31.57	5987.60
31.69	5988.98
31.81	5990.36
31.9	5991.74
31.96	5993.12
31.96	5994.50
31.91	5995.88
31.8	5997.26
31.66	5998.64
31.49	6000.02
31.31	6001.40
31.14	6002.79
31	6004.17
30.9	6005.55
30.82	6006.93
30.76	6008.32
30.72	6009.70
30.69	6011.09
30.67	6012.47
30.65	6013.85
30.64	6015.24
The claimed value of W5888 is 0.43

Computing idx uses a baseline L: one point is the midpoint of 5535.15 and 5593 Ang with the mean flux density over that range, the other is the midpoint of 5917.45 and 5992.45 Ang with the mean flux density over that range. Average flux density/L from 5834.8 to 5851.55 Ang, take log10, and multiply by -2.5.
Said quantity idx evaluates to -0.06 mag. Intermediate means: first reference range 28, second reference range 31.2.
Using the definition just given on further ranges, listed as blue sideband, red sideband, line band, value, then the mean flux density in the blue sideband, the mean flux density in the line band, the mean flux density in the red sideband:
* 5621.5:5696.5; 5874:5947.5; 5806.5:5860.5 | -0.15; 29.3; 31.9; 27.3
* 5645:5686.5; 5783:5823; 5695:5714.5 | 0.03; 29.3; 29.1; 31.3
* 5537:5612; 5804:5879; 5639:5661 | -0.02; 27.6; 29.3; 31.6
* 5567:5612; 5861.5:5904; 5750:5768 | -0.21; 26.9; 31.4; 25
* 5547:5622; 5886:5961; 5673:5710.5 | -0.08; 27.4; 29.6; 27.9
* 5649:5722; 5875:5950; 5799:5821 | -0.13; 29.4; 31.8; 27.4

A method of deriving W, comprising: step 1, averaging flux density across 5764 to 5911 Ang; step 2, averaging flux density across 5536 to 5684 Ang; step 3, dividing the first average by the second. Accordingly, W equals 1.0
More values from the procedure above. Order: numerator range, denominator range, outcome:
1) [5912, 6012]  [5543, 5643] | 1.12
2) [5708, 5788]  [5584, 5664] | 1.10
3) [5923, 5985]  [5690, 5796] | 1.02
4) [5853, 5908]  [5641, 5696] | 0.89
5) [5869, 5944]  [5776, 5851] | 0.86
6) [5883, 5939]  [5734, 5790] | 0.85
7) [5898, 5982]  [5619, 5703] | 1.04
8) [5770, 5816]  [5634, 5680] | 1.05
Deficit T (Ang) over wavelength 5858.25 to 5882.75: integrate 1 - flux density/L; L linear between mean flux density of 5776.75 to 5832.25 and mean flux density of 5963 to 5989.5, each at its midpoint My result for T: 1.2 Ang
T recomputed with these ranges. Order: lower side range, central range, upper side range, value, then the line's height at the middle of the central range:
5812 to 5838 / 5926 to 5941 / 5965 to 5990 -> 0.5 Ang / 31.9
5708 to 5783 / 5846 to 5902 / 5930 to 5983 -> 8.1 Ang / 31.1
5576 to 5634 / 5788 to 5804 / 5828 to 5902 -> -2.0 Ang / 27.8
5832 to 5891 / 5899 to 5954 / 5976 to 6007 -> 0.8 Ang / 30.5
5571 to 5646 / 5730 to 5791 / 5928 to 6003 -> -3.4 Ang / 29.2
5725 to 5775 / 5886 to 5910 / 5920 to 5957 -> 7.1 Ang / 31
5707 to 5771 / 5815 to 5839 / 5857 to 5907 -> -4.2 Ang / 27.7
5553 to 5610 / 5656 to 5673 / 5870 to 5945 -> -0.9 Ang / 27.2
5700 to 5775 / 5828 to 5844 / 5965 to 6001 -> -0.8 Ang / 31.1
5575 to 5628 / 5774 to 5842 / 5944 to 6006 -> -4.8 Ang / 29.5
